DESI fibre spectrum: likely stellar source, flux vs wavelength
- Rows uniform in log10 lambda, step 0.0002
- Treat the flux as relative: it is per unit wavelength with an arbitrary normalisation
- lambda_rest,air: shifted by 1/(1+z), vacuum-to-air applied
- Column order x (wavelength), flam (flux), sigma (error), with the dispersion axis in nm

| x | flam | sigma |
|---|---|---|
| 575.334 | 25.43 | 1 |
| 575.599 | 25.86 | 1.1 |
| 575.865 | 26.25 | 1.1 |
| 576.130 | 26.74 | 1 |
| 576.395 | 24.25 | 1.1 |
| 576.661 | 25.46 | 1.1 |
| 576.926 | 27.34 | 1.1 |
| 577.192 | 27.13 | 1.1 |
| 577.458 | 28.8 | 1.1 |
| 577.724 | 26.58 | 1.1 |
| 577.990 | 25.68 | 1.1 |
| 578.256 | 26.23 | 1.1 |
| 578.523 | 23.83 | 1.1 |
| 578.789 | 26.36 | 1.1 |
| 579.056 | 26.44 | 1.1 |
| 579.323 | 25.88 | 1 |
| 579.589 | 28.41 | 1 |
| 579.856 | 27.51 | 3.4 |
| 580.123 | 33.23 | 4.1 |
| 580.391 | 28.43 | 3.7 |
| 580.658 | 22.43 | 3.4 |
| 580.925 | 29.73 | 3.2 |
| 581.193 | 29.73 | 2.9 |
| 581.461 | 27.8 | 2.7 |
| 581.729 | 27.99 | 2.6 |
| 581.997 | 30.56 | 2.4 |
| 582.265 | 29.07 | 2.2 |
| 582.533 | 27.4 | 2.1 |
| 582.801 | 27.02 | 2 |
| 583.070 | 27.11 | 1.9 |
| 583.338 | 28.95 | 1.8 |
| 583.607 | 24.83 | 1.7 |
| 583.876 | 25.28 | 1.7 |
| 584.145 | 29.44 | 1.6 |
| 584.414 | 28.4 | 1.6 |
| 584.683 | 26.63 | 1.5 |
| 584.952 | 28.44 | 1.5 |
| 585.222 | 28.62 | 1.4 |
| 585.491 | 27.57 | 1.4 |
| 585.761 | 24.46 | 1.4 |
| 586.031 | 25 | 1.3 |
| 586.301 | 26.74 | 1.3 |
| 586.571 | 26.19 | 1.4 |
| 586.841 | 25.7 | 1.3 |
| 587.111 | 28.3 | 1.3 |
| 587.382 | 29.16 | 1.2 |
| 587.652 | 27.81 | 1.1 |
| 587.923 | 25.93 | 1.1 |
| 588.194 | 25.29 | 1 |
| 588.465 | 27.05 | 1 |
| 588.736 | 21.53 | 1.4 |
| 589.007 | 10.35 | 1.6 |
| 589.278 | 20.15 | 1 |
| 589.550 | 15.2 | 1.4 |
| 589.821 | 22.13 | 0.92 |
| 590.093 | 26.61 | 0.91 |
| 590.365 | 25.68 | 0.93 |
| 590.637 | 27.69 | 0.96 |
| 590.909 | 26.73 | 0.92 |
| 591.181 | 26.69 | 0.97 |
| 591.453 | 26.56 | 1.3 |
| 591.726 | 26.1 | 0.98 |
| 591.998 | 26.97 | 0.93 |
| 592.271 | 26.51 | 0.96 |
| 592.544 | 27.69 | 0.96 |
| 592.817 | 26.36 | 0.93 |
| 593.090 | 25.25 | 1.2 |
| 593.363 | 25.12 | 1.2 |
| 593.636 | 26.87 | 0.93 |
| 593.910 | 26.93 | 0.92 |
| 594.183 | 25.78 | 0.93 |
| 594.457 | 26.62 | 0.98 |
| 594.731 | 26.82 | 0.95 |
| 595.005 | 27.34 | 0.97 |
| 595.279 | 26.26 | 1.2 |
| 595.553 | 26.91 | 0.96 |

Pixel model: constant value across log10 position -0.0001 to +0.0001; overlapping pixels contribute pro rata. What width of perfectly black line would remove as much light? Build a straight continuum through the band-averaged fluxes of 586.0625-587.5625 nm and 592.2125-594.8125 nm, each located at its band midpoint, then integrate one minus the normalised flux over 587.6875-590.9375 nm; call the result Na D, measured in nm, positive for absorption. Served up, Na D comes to 0.477 nm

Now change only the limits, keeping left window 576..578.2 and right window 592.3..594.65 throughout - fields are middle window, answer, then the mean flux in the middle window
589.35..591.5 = 0.16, 24.5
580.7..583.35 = -0.19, 28.3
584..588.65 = -0.11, 27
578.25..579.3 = 0.03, 25.6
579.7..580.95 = -0.08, 28.1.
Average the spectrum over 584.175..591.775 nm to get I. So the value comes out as 25.3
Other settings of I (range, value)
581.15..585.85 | 27.7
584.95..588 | 26.9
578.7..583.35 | 28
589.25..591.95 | 24.6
